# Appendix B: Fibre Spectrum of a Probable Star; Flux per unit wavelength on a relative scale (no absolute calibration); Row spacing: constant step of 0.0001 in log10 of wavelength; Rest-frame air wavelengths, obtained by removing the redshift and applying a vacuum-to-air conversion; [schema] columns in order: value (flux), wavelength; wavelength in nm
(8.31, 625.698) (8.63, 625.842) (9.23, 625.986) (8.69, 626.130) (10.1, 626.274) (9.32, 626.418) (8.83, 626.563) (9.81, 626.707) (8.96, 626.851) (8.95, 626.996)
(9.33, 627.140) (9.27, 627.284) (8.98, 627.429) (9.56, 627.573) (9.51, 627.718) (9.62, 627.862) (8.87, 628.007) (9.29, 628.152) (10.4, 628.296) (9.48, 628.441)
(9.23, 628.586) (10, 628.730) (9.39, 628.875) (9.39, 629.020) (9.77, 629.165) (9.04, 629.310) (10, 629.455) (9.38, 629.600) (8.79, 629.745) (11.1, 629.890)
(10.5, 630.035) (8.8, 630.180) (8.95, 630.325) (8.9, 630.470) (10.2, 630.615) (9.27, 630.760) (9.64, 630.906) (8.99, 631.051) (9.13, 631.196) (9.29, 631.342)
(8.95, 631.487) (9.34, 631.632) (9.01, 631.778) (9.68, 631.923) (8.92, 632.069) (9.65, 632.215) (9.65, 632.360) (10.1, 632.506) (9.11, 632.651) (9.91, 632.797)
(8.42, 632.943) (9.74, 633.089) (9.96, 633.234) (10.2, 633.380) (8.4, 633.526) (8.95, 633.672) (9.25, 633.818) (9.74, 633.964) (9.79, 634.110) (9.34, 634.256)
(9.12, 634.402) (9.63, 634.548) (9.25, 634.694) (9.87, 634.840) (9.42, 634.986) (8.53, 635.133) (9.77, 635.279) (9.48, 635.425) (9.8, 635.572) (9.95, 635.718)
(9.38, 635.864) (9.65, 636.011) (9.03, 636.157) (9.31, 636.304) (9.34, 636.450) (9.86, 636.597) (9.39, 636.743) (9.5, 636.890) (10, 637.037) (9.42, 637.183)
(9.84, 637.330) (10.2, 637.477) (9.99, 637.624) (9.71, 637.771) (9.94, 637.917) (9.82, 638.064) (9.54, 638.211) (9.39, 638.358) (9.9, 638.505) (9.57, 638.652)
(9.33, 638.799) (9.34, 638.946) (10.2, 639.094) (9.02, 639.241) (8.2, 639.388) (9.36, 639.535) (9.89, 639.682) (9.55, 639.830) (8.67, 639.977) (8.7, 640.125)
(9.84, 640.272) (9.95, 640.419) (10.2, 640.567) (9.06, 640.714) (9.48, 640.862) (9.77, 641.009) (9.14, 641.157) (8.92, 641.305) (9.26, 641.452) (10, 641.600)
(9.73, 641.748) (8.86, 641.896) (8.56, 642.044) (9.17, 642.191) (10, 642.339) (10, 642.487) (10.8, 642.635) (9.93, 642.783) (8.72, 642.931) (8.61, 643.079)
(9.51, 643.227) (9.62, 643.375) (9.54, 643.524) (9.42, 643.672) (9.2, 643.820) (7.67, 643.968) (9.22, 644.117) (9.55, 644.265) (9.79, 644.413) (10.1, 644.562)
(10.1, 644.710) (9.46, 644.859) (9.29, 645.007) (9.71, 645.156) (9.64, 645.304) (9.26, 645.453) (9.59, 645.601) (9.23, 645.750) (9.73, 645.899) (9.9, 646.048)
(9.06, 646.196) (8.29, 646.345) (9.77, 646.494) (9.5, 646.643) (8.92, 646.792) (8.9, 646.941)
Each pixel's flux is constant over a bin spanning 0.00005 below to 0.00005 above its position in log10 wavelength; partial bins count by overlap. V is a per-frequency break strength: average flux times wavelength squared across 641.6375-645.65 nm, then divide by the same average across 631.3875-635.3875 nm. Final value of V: 1.04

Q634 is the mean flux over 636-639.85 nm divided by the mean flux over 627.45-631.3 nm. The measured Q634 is 1.0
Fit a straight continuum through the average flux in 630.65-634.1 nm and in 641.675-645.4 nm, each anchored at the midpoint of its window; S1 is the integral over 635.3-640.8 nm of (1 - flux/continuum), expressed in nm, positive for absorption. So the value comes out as -0.081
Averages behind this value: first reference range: 9.38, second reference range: 9.45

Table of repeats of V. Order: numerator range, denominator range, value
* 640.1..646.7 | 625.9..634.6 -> 1.05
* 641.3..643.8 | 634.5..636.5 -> 1.02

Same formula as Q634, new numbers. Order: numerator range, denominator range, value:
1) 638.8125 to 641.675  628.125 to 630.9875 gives 0.98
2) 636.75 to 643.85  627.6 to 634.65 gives 1.01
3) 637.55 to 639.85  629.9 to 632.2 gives 1.02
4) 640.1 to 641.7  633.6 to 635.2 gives 1.02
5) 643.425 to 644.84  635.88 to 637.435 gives 0.99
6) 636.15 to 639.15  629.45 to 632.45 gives 1.02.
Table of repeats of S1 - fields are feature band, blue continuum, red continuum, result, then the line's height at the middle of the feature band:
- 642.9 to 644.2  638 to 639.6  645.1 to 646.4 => 0.05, 9.4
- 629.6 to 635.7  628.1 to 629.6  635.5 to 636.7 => 0.09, 9.57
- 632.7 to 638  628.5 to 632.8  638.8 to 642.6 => -0.05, 9.44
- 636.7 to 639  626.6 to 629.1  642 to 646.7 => -0.06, 9.43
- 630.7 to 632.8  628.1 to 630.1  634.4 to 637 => 0.05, 9.61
